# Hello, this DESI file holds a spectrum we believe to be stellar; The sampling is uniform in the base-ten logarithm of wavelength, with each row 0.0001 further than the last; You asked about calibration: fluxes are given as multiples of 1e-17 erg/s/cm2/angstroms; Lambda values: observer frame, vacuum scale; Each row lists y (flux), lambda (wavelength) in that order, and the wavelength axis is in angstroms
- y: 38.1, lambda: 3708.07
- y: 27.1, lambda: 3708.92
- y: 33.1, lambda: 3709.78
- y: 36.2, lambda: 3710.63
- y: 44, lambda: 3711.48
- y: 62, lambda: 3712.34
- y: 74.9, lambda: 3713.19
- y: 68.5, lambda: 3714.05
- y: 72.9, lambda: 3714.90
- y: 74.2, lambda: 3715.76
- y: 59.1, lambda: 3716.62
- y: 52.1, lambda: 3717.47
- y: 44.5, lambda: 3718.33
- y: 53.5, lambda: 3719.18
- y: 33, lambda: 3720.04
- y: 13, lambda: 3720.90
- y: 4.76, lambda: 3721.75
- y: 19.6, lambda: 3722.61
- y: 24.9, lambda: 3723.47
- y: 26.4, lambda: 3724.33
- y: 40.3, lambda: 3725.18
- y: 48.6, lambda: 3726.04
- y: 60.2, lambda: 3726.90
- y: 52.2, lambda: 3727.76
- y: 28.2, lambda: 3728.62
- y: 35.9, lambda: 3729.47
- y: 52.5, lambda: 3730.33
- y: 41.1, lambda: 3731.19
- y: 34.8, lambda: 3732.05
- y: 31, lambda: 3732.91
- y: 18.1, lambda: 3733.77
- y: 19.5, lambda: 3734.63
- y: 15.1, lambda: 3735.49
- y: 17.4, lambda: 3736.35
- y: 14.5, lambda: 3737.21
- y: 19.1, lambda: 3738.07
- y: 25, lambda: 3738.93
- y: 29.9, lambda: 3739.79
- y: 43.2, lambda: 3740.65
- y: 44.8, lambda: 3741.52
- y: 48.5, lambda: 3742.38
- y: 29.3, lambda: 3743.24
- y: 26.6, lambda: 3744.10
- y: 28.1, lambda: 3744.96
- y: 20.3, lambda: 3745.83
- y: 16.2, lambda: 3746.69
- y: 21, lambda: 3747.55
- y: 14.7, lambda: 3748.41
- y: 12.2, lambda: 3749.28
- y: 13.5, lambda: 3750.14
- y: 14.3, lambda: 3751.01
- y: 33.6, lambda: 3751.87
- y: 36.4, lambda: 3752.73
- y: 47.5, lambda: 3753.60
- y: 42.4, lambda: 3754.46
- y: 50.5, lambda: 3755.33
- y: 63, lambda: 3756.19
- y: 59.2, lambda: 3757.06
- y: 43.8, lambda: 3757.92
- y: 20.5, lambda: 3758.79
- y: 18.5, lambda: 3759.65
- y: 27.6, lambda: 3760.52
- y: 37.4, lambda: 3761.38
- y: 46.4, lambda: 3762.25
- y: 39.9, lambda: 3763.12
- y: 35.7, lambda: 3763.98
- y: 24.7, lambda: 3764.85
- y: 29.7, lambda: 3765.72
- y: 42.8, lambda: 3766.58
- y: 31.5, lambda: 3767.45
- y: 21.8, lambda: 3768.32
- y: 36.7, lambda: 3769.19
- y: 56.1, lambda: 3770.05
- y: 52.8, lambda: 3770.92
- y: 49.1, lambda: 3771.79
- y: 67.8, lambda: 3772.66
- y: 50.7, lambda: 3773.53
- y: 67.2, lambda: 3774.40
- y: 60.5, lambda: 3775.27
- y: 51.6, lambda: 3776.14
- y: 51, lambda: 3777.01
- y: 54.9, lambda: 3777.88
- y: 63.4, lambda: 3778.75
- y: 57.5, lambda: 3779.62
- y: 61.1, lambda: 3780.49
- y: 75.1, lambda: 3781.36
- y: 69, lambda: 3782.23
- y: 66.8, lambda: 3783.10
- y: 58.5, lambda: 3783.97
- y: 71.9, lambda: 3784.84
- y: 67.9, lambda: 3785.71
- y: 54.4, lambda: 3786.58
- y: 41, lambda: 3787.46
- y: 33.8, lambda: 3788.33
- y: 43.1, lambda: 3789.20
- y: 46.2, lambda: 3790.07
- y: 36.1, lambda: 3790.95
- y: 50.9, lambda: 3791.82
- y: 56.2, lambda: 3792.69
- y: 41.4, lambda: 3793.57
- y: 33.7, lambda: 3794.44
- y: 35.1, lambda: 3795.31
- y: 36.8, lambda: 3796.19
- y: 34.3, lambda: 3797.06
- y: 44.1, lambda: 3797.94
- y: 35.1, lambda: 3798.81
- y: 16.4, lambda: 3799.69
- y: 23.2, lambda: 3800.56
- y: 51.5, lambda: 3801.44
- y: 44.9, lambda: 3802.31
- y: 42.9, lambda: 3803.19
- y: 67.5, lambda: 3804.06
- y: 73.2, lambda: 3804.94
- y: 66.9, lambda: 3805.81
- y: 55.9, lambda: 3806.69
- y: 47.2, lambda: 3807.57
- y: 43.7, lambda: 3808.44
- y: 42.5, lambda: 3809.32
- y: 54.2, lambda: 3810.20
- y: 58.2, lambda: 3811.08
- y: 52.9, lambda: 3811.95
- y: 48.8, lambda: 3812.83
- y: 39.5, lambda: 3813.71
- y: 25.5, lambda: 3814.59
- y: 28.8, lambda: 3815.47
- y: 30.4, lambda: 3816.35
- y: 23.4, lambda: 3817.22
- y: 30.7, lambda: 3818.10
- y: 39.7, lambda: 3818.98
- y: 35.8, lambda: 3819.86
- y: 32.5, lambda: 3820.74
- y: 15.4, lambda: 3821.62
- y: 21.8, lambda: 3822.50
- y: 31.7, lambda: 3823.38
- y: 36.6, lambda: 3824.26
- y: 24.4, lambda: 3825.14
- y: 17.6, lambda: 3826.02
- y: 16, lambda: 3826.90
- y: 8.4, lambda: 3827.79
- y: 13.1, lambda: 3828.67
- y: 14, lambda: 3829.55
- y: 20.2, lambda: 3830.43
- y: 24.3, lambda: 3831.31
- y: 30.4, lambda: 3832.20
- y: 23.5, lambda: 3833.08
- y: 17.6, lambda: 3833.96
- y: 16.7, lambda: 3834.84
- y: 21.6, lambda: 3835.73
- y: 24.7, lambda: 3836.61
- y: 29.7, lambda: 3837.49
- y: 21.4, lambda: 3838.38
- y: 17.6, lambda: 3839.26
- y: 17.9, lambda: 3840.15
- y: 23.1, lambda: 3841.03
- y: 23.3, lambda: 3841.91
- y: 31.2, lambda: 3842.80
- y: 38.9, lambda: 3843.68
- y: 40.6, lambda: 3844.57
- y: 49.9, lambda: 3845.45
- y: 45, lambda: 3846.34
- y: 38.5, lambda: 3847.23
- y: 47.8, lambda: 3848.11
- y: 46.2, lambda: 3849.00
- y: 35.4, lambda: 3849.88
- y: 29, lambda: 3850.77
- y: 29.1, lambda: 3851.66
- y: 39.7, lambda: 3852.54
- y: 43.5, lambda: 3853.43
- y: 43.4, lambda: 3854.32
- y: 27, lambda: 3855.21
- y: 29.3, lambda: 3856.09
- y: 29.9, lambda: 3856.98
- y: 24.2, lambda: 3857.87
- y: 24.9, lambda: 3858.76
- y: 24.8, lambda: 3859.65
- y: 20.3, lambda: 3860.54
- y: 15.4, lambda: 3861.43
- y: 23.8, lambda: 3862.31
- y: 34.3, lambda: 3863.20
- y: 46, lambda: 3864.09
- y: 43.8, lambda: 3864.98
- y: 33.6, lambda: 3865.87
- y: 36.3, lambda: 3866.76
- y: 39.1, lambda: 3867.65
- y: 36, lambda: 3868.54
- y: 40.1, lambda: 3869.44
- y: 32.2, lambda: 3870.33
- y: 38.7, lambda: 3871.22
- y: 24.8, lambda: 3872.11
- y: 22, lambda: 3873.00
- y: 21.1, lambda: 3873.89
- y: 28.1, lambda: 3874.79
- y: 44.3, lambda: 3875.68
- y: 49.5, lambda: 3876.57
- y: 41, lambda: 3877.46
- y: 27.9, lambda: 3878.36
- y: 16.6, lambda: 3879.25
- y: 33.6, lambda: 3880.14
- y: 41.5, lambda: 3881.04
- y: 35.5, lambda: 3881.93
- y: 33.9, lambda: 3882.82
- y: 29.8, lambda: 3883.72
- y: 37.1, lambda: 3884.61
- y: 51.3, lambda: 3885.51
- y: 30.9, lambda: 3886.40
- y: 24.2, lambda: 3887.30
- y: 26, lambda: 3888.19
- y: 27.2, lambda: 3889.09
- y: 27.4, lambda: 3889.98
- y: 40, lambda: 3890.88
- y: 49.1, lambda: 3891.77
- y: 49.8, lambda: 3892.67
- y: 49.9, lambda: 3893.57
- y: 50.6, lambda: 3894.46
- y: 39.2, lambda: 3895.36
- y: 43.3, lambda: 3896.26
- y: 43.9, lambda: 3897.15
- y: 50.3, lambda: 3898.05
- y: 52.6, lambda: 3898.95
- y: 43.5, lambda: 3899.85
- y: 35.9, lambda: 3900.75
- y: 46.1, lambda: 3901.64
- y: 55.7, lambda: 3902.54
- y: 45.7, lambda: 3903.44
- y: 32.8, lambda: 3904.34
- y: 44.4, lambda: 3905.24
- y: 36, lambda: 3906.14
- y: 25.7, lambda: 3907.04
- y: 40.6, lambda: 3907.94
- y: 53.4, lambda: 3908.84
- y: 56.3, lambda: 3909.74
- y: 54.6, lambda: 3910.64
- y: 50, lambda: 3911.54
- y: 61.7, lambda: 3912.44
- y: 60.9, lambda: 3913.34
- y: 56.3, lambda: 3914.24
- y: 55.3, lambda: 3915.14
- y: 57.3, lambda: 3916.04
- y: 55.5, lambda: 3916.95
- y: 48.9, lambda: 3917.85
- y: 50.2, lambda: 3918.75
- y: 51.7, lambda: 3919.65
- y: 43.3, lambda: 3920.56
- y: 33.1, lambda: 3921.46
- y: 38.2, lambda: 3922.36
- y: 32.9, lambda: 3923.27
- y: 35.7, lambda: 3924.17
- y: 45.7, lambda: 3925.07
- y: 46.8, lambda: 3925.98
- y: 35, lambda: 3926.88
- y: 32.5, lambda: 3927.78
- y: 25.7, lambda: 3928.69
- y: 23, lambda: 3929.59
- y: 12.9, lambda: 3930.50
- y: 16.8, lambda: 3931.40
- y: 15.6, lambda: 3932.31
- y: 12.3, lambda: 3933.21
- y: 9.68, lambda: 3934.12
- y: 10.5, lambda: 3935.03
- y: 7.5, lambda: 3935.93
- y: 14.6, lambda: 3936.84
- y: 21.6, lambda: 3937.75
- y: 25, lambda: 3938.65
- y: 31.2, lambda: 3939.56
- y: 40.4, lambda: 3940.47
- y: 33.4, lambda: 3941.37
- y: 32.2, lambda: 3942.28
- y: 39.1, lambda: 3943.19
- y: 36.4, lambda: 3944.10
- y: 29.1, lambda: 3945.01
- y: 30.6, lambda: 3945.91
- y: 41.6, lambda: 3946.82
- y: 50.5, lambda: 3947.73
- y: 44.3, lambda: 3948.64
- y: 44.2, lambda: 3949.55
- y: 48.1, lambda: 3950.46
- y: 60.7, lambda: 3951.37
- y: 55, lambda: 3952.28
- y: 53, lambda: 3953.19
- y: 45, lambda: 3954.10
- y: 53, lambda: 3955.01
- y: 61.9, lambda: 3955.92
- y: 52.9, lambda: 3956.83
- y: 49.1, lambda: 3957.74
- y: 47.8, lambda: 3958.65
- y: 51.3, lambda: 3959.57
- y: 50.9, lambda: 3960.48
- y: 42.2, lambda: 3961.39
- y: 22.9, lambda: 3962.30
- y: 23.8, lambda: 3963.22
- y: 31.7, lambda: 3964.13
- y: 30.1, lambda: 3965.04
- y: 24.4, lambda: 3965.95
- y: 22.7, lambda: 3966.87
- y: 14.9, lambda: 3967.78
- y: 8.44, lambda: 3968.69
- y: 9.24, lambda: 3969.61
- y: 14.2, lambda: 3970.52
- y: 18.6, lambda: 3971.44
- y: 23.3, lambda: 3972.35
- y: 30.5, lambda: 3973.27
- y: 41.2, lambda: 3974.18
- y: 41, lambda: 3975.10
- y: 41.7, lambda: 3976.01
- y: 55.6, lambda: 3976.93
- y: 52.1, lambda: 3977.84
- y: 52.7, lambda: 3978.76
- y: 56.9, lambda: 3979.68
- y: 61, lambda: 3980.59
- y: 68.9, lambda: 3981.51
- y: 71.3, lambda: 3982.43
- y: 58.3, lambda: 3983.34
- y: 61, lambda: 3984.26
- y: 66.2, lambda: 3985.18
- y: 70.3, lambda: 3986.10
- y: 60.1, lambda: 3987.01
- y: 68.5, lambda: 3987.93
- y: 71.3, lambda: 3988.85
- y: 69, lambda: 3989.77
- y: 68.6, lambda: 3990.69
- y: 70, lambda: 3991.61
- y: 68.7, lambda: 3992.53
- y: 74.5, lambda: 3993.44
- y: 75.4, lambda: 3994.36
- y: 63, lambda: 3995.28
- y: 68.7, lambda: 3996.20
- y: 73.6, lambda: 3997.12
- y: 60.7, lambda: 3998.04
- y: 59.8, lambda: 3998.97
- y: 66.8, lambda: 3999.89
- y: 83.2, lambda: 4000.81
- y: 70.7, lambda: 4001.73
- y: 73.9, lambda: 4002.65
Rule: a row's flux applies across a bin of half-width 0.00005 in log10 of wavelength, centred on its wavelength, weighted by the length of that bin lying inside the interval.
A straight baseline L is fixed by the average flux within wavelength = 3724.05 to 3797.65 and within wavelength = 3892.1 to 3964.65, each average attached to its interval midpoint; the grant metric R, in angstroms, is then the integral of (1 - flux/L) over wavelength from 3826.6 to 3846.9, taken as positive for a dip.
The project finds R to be 7.8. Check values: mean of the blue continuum 40.4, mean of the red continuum 40.5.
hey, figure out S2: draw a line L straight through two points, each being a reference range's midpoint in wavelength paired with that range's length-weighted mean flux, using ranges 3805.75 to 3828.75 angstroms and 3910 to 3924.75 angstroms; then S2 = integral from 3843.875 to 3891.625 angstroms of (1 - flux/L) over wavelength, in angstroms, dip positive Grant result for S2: 8.77 angstroms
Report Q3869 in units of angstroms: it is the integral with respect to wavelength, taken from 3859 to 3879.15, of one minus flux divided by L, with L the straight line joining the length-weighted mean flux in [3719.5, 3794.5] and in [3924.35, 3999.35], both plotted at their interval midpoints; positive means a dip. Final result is 4.3 angstroms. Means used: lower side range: 39.4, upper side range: 42.8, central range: 32.5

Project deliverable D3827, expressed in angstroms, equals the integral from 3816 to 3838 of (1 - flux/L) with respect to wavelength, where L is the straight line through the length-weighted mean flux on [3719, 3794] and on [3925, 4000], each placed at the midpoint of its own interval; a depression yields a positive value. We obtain 9.0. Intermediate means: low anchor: 39.5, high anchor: 43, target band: 24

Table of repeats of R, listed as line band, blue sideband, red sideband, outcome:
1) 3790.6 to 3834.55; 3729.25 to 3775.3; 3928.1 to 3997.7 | 1.1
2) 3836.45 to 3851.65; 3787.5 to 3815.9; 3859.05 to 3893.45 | 2.0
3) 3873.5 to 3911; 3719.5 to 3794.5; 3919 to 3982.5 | -2.7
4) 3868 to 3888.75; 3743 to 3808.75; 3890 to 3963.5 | 4.1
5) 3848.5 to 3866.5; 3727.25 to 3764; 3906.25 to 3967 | 1.8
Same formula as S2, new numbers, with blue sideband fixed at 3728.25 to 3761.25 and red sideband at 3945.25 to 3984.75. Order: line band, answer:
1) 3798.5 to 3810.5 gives -4.9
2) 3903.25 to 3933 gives -1.3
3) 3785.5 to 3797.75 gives -3.8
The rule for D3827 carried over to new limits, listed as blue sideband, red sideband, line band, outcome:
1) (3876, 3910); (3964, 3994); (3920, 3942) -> 8.3 angstroms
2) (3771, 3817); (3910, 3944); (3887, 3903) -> -1.3 angstroms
